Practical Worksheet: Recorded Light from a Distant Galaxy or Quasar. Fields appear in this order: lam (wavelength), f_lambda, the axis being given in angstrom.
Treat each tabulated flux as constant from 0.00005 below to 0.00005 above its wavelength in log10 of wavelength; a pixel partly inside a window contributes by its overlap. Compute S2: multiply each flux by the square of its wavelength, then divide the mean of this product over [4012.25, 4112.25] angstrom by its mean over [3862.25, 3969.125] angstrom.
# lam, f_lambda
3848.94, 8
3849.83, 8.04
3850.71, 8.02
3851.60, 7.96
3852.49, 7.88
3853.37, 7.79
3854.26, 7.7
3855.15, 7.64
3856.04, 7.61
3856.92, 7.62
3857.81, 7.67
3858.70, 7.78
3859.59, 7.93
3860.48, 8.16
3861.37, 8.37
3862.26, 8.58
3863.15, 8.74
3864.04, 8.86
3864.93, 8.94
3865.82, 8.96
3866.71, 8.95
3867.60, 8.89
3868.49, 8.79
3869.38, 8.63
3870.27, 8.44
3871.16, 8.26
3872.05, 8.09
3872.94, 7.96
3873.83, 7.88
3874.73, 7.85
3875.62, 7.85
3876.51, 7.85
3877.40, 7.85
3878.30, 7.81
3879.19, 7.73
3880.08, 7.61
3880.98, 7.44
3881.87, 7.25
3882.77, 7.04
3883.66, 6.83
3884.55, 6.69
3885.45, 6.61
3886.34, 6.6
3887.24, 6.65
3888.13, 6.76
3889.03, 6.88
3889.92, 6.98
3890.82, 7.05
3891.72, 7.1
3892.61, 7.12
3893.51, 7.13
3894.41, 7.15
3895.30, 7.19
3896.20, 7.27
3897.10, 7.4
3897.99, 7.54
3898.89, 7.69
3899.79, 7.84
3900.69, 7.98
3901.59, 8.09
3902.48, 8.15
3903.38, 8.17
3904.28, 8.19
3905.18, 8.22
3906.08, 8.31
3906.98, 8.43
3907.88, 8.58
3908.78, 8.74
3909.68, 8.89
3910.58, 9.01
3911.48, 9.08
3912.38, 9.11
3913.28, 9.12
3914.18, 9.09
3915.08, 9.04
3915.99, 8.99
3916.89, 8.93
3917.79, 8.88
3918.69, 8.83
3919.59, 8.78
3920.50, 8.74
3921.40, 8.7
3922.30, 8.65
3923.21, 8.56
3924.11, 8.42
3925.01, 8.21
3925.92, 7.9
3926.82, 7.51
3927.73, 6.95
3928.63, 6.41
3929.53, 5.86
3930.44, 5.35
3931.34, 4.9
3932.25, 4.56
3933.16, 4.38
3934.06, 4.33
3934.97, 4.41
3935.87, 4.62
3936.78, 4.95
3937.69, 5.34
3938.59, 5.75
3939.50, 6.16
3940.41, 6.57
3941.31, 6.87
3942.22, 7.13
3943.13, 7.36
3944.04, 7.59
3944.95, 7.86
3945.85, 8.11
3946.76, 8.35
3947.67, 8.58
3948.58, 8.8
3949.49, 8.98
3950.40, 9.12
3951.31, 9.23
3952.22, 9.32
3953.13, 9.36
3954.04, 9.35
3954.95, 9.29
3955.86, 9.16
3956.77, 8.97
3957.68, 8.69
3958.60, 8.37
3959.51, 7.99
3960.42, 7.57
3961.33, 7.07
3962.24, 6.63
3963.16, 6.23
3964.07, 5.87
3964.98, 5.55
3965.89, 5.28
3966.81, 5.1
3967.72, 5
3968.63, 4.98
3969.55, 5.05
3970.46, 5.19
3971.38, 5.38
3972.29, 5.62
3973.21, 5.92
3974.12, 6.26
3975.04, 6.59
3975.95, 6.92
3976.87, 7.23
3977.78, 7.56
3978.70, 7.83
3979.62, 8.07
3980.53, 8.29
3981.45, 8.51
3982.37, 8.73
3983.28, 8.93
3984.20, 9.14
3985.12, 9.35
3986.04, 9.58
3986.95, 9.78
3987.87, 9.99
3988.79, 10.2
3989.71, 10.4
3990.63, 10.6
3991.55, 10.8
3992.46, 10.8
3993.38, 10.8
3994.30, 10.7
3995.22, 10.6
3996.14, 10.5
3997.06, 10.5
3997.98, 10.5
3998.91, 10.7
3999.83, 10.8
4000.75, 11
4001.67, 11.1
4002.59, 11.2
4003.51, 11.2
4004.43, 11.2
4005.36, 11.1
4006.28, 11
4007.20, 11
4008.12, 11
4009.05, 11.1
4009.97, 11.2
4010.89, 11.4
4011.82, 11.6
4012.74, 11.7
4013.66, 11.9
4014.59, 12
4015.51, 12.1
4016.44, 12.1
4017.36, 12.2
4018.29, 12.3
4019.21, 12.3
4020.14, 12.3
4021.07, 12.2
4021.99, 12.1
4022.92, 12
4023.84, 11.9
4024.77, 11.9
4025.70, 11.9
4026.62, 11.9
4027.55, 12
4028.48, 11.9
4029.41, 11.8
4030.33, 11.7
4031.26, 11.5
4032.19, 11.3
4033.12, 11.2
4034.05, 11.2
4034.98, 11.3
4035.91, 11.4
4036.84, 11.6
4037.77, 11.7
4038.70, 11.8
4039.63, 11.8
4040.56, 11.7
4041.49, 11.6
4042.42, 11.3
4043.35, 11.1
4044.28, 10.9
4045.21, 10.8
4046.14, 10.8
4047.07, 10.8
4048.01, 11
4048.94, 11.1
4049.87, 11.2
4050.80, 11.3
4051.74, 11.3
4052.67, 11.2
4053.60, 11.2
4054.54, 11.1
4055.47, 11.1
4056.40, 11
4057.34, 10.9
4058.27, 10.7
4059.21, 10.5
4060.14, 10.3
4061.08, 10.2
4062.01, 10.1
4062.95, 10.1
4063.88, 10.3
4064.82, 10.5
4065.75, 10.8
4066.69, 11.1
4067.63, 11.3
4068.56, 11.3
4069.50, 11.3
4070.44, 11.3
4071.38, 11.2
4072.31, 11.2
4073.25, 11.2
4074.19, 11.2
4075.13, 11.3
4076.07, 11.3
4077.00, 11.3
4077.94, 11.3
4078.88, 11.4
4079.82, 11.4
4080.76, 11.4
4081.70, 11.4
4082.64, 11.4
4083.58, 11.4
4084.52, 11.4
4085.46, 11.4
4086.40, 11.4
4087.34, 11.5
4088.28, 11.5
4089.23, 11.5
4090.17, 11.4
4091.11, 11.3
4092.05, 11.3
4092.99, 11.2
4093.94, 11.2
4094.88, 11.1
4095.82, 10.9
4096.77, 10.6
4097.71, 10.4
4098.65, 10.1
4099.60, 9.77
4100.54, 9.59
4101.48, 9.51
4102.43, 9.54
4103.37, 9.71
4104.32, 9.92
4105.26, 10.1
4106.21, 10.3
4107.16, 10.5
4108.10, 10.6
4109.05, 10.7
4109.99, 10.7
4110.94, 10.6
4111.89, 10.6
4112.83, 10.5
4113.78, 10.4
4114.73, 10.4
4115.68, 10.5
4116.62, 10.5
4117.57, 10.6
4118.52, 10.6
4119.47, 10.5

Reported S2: 1.58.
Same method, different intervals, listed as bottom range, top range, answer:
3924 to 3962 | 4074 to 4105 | 1.62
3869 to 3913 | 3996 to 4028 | 1.58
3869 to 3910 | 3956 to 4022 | 1.28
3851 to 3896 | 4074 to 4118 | 1.56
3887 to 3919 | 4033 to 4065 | 1.47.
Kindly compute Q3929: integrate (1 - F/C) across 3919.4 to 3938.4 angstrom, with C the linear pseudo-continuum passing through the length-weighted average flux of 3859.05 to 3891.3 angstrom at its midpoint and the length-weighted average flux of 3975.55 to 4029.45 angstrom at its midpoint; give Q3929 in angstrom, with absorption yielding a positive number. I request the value 5.28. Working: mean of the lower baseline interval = 7.82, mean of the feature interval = 6.5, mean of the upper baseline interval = 10.7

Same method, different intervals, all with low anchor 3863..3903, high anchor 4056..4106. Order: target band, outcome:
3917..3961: 5.6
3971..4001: 1.0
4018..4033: -2.9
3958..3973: 4.9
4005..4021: -3.1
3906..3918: -1.1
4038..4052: -1.3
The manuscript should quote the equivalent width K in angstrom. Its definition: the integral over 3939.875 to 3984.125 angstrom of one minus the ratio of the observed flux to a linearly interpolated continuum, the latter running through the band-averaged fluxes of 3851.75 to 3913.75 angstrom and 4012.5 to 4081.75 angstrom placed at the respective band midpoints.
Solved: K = 9.8 angstrom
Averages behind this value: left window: 7.9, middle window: 7.44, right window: 11.4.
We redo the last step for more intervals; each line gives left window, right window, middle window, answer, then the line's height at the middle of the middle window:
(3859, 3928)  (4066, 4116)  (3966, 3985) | 4.9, 9.22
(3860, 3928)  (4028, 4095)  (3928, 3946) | 6.0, 8.86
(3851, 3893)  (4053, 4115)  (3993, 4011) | -2.4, 9.65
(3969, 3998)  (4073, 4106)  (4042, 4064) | -1.6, 10.1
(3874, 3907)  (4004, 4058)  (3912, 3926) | -0.8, 8.28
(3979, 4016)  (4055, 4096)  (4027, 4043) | -1.1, 10.8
